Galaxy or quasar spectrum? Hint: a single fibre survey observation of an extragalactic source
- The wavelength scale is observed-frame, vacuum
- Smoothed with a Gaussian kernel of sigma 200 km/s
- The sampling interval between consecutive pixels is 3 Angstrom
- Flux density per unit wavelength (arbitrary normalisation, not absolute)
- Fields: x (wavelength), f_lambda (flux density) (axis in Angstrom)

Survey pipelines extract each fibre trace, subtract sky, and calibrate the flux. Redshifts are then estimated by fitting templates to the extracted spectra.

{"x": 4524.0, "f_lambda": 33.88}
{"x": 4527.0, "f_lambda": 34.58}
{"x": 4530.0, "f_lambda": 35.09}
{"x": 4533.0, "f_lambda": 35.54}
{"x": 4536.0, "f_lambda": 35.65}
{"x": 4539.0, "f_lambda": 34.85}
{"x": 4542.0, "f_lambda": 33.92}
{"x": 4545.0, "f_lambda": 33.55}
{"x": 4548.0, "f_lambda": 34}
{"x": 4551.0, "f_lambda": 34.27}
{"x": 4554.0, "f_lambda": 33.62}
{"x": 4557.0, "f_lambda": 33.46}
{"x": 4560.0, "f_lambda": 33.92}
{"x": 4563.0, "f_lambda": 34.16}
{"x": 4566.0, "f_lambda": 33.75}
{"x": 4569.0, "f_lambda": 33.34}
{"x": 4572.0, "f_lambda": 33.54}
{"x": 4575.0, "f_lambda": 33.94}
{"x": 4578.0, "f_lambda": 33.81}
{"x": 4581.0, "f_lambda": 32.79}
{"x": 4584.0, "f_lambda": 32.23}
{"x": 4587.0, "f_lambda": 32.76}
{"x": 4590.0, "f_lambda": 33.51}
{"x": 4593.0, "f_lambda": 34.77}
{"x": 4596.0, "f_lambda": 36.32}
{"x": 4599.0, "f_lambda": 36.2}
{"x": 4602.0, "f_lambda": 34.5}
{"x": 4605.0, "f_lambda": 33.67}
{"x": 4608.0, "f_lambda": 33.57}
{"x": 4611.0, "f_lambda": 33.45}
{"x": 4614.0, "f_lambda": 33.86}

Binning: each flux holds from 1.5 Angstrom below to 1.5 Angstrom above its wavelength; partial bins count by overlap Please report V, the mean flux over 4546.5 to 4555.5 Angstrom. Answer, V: 34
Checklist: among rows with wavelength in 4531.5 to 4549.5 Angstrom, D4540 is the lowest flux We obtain 33.55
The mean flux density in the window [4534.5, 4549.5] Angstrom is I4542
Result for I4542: 34.4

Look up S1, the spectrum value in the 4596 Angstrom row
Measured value 36.32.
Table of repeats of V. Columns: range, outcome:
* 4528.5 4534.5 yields 35.3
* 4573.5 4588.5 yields 33.1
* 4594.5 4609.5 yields 34.9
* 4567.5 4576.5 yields 33.6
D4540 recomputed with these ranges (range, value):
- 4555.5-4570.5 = 33.34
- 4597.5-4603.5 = 34.5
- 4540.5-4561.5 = 33.46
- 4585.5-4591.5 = 32.76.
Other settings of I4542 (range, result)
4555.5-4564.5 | 33.8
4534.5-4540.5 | 35.2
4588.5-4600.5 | 35.2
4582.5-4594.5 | 33.3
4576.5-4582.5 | 33.3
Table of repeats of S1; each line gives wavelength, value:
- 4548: 34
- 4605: 33.67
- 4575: 33.94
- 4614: 33.86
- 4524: 33.88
